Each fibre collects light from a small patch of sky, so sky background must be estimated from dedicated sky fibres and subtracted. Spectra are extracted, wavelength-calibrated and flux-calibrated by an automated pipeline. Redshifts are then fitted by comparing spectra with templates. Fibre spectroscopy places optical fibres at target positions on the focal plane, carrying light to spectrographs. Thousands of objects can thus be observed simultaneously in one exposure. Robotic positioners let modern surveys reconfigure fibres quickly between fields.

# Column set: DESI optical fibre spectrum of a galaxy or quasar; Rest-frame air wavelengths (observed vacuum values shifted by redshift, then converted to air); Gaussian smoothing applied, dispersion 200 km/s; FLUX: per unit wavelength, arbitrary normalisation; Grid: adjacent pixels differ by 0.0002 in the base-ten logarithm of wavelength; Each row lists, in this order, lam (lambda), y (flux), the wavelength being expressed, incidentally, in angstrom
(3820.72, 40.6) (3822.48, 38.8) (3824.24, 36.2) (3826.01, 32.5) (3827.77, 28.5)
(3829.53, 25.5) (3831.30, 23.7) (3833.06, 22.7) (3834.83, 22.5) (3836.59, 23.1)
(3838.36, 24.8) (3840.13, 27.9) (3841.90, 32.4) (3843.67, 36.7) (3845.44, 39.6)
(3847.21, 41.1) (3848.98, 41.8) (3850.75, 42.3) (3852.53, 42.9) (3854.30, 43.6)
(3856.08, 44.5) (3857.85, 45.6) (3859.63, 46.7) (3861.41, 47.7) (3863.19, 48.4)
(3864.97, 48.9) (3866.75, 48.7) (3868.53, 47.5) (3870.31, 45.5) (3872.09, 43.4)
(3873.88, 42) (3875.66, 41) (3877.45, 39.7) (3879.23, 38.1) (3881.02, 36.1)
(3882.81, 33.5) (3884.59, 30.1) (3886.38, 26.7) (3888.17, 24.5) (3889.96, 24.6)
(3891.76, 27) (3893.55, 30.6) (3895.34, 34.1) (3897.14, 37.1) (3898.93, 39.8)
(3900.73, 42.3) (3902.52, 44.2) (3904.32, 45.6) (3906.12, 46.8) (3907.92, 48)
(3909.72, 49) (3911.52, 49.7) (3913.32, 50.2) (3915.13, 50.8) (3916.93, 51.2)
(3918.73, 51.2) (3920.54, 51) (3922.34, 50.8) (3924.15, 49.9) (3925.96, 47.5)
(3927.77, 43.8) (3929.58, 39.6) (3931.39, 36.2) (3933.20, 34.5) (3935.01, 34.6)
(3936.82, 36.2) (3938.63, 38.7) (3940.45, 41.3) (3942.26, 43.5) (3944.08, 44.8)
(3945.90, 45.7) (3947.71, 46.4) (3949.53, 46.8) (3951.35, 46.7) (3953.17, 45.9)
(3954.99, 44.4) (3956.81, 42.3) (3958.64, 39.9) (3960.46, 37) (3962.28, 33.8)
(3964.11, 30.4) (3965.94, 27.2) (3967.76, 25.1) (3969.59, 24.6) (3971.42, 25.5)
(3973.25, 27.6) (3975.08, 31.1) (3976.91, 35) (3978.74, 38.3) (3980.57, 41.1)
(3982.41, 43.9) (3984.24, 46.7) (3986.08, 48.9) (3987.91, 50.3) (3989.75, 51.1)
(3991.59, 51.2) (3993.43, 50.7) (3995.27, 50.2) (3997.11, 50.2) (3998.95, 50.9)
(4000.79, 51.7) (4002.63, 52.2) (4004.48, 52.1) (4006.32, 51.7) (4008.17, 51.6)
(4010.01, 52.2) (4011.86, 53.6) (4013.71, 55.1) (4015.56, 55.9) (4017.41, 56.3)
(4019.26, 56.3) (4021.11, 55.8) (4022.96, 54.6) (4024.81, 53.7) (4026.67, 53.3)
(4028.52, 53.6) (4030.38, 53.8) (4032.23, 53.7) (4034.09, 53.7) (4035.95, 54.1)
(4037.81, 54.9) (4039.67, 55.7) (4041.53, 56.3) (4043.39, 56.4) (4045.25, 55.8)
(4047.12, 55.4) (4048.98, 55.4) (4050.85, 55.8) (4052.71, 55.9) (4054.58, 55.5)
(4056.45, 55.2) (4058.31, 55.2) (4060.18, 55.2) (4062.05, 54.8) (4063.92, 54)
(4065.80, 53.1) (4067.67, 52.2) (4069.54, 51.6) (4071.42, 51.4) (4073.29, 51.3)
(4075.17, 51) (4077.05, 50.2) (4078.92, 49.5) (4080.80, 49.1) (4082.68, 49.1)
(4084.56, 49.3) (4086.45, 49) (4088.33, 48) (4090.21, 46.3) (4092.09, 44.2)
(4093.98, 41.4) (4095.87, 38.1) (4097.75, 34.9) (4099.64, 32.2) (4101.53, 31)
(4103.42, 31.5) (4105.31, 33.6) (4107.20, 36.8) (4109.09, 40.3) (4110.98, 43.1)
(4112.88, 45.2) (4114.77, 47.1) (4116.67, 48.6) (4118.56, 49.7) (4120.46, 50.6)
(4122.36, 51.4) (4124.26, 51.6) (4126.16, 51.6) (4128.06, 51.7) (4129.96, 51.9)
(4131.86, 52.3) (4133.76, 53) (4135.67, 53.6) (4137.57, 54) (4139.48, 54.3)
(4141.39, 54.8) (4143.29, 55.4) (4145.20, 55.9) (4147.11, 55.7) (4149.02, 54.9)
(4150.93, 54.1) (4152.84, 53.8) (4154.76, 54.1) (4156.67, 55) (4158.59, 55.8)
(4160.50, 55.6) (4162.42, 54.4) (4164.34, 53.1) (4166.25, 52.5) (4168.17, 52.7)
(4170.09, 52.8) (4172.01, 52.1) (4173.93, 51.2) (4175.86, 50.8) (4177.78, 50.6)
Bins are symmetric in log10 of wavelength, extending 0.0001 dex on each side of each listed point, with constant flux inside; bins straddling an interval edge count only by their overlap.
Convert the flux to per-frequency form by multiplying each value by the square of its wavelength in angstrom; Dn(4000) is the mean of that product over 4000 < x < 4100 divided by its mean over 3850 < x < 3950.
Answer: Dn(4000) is 1.33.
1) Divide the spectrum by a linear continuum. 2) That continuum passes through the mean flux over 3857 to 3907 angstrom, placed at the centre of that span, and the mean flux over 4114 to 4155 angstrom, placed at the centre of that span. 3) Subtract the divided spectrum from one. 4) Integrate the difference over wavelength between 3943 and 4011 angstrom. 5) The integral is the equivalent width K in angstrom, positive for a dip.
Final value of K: 2.5 angstrom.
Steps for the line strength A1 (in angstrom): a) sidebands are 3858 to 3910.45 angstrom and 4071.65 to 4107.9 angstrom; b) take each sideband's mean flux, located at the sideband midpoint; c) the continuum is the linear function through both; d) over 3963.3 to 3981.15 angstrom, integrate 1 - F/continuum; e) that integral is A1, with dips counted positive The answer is 4.7 angstrom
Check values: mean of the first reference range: 40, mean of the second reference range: 43.2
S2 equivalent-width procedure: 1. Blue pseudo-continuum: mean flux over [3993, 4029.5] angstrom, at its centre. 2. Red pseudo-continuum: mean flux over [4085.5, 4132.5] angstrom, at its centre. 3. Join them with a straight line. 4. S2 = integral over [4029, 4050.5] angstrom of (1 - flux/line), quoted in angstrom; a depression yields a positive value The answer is -1.9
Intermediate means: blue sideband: 53.1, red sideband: 44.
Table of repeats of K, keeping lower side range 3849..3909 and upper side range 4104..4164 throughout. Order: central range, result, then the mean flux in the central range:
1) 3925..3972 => 4.9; 38.6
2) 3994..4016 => -3.2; 52.2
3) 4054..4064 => -1.5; 55.1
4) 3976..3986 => 0.6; 41.7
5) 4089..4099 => 1.7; 40.9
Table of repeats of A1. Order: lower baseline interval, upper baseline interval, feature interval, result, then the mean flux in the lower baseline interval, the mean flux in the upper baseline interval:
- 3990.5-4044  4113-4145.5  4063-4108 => 6.53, 53.5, 52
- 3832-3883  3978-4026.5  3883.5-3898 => 4.37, 39.3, 51.1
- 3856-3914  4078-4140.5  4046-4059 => -3.18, 40.8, 45.9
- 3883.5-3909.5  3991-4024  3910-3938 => -3.51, 36.2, 52.9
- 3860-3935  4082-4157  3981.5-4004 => -2.80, 41.8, 47.7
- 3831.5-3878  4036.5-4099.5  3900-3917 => -2.13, 39.4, 51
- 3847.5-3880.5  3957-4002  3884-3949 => 1.38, 44.2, 40.2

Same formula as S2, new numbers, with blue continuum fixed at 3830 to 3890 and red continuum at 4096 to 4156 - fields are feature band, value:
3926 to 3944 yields 0.4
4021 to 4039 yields -4.0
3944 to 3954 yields -1.3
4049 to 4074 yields -4.8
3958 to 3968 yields 2.2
